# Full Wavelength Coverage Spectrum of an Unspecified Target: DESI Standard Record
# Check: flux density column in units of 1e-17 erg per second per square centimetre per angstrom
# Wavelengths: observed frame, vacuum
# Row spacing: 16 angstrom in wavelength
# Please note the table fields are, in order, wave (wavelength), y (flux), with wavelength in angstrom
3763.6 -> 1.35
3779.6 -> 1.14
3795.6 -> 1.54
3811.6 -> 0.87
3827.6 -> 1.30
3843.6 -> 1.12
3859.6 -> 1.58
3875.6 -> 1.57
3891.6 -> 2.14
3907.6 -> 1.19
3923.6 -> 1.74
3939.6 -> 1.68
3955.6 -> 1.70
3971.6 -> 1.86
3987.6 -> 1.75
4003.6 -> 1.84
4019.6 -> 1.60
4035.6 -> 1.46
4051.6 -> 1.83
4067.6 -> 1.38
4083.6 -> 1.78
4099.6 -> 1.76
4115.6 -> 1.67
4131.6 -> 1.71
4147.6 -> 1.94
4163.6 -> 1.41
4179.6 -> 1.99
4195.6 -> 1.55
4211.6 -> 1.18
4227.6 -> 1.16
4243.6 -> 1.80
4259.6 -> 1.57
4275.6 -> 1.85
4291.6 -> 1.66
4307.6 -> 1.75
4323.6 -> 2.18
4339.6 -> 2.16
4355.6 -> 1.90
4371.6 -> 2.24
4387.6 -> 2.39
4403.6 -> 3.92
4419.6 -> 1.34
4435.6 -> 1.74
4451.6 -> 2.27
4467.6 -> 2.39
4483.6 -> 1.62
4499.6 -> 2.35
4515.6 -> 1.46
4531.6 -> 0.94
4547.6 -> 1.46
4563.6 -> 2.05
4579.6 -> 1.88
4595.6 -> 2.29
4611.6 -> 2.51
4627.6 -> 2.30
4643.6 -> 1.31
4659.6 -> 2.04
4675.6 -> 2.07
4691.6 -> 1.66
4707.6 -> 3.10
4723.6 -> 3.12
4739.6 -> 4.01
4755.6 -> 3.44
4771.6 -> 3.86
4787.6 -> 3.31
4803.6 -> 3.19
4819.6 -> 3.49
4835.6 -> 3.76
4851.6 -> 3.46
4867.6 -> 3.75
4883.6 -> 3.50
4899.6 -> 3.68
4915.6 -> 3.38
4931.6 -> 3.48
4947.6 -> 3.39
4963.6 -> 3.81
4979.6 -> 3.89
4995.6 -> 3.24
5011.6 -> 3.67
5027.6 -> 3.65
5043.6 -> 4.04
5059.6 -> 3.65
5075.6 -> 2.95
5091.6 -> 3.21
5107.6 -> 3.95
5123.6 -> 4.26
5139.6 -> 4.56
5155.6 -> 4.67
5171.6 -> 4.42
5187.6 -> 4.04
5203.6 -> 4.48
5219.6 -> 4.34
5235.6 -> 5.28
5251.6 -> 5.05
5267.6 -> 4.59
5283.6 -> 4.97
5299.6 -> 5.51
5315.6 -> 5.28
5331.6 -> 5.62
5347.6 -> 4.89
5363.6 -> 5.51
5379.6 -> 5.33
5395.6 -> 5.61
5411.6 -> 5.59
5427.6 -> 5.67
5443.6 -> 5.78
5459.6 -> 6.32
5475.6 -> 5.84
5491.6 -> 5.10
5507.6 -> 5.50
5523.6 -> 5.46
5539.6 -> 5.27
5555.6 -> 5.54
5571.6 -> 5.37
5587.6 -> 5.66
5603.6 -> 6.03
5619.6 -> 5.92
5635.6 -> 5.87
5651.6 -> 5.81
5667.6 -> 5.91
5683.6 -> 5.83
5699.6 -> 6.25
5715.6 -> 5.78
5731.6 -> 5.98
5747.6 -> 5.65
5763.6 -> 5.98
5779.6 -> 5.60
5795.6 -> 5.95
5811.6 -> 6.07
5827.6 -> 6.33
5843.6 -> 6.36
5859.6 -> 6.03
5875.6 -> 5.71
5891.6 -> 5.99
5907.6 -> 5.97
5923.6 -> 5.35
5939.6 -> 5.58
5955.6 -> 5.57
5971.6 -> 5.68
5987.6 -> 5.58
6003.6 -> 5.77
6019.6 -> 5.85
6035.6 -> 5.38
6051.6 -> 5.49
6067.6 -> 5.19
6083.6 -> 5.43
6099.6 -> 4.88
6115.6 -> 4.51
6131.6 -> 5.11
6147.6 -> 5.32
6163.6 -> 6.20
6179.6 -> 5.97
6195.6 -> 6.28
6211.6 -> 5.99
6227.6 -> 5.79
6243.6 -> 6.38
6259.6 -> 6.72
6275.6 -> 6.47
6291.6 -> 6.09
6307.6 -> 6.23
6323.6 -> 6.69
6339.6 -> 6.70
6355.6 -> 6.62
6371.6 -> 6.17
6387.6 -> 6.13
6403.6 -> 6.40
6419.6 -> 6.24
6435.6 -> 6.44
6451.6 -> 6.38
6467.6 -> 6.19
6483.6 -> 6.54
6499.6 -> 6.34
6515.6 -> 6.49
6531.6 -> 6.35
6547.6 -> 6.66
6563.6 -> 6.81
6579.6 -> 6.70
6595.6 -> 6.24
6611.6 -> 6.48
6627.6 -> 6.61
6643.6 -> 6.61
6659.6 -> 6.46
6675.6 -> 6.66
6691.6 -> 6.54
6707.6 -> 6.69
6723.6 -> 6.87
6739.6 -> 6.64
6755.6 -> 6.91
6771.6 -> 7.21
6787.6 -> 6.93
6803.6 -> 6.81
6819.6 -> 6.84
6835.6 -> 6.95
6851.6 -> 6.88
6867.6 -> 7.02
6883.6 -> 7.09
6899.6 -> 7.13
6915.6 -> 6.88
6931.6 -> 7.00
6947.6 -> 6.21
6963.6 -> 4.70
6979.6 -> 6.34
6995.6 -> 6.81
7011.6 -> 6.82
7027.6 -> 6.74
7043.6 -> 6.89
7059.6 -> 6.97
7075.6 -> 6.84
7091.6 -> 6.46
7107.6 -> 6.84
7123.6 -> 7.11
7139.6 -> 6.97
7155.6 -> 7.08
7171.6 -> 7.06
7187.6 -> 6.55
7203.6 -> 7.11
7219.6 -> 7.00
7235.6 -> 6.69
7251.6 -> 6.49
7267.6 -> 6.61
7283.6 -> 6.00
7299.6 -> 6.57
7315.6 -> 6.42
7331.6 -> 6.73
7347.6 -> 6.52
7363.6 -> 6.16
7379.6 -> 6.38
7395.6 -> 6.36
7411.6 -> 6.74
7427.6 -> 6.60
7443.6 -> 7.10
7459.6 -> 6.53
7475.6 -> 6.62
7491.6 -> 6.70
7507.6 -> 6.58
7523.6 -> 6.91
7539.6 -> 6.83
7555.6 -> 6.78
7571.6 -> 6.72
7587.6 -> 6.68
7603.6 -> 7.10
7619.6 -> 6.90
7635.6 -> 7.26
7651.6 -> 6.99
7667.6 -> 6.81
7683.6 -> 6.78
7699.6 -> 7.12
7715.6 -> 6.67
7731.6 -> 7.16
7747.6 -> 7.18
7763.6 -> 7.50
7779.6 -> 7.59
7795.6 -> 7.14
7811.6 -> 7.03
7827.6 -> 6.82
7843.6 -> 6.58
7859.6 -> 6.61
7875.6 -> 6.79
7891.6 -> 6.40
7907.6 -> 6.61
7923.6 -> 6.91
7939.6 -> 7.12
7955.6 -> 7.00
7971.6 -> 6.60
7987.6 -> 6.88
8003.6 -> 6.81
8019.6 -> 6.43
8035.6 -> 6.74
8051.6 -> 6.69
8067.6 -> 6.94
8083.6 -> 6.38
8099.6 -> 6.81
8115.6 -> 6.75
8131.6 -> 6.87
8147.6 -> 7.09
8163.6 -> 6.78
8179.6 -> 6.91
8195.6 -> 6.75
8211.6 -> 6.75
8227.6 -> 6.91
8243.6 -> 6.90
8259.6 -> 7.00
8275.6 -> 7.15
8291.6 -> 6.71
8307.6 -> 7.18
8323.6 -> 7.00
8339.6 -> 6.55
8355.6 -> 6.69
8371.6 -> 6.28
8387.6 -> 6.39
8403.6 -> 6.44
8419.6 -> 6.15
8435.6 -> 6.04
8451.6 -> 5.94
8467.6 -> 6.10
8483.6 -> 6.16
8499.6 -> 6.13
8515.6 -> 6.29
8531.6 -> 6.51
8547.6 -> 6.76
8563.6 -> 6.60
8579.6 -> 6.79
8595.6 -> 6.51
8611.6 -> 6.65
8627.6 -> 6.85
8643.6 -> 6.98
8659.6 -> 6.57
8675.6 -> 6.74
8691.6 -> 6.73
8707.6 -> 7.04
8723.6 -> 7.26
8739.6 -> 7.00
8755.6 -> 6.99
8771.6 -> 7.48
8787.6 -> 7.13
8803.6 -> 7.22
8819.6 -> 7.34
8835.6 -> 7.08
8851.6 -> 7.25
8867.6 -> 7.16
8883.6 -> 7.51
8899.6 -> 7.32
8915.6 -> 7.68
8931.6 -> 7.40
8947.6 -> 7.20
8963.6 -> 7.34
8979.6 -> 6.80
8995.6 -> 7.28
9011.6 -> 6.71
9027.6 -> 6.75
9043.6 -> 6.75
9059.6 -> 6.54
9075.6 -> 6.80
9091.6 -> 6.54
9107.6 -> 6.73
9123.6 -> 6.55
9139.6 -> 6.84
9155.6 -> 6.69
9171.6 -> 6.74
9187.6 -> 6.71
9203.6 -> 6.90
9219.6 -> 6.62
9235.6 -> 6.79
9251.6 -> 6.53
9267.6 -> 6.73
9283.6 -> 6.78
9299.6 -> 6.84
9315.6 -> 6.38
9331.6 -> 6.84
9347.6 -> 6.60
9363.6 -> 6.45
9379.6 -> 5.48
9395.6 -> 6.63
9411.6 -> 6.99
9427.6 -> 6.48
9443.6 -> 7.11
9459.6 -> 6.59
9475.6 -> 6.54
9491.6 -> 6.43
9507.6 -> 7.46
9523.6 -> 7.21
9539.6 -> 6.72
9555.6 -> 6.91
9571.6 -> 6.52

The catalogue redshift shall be 0.181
